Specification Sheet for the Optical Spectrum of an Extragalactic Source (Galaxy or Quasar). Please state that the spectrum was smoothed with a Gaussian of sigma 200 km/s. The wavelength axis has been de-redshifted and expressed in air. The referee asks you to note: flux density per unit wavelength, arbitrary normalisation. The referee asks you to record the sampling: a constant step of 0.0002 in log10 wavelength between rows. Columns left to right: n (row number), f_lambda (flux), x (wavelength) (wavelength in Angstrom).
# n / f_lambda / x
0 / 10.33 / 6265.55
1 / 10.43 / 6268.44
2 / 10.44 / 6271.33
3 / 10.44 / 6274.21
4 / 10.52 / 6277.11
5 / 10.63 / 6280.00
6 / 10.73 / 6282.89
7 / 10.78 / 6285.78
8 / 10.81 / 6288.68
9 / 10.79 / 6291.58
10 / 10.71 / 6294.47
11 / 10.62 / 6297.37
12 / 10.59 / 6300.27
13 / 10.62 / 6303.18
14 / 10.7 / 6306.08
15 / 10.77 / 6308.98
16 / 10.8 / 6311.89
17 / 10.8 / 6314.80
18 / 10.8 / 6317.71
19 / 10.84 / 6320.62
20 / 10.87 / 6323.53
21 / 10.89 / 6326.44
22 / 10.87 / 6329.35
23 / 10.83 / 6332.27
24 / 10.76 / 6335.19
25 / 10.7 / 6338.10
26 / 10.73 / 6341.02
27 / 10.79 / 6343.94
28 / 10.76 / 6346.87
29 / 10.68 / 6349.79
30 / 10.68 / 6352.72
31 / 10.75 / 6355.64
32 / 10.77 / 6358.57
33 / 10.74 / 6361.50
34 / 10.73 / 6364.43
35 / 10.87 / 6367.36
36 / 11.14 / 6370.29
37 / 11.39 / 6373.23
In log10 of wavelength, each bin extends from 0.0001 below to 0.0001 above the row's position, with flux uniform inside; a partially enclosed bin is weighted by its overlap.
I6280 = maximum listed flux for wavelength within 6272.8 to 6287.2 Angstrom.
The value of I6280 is 10.78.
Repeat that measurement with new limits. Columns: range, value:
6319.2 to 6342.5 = 10.89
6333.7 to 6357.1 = 10.79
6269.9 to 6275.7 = 10.44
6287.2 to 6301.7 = 10.81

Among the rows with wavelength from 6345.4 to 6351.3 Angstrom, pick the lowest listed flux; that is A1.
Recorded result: 10.68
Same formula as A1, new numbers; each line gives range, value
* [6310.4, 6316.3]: 10.8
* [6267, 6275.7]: 10.43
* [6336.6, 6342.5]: 10.7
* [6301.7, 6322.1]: 10.62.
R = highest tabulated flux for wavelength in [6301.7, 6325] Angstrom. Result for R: 10.87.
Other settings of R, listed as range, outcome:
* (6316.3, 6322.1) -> 10.84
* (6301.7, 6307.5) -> 10.7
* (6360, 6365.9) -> 10.74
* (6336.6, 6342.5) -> 10.73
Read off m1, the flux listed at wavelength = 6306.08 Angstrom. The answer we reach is 10.7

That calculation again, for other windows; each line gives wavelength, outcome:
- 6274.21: 10.44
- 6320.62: 10.84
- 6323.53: 10.87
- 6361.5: 10.74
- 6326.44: 10.89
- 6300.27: 10.59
